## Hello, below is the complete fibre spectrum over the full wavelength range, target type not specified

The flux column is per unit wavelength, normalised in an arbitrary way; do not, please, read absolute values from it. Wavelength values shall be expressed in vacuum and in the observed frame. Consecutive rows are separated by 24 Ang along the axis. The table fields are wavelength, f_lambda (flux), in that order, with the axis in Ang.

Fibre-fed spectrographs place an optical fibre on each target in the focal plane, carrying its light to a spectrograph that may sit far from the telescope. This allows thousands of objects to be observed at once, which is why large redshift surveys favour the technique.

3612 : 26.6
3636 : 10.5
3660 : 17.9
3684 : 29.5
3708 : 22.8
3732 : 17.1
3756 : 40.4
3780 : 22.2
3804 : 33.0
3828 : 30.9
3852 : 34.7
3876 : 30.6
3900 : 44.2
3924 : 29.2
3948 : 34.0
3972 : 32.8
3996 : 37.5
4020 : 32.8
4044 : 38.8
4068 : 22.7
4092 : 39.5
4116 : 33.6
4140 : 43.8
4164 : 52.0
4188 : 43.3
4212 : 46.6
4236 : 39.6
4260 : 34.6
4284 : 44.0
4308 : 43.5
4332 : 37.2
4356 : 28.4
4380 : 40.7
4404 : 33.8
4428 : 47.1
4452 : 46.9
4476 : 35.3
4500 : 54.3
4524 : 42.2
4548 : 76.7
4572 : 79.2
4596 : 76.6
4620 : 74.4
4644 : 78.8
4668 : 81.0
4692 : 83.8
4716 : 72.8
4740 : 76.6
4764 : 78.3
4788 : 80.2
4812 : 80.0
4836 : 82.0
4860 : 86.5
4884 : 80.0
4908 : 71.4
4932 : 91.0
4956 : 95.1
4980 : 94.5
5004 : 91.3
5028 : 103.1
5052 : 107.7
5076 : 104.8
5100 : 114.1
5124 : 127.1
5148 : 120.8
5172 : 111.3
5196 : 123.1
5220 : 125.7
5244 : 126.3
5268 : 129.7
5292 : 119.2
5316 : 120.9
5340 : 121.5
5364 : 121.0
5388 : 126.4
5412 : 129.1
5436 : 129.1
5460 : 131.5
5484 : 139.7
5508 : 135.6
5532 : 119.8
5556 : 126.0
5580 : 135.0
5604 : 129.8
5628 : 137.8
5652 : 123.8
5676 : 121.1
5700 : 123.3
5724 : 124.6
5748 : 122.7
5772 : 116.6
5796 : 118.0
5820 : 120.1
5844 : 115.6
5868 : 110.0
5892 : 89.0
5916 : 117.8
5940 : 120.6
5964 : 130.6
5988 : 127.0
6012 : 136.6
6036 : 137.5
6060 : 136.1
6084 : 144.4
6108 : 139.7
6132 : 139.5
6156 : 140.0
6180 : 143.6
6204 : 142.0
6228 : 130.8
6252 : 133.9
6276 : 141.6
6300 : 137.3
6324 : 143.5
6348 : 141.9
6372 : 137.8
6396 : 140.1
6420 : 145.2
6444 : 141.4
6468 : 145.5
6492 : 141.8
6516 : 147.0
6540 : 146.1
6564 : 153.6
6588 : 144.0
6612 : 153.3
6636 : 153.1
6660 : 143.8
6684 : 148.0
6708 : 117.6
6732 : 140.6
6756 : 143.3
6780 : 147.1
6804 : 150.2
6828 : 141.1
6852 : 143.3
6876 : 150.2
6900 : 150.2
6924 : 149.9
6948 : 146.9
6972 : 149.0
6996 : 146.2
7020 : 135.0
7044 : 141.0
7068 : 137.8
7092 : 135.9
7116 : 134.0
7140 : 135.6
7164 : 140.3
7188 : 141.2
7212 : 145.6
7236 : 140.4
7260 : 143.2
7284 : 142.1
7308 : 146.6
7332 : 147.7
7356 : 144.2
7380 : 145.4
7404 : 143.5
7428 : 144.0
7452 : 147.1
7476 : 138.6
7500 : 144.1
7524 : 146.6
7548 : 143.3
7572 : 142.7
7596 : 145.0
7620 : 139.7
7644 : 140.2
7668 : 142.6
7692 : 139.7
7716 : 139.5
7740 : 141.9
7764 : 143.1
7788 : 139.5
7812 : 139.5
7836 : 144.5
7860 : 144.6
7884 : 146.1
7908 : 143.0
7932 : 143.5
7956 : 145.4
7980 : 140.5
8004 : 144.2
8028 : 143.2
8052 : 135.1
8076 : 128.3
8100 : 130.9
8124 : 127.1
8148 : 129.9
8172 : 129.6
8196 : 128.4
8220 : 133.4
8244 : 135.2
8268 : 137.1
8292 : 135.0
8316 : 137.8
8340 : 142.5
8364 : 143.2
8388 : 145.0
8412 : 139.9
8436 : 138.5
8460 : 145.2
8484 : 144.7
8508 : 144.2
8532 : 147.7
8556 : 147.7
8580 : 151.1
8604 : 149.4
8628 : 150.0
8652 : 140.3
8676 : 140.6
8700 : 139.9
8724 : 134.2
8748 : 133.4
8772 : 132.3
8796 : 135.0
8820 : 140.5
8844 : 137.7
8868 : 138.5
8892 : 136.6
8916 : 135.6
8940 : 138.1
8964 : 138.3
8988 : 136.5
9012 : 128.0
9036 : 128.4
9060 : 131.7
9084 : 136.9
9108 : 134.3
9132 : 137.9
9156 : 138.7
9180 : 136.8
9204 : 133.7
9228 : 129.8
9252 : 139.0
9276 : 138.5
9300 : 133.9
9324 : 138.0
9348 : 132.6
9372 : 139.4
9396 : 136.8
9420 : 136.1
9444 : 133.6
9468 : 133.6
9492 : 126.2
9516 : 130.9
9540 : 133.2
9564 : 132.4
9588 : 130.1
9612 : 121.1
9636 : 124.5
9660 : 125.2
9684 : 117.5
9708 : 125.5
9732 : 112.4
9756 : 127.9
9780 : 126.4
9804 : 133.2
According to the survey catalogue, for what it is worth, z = 0.14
